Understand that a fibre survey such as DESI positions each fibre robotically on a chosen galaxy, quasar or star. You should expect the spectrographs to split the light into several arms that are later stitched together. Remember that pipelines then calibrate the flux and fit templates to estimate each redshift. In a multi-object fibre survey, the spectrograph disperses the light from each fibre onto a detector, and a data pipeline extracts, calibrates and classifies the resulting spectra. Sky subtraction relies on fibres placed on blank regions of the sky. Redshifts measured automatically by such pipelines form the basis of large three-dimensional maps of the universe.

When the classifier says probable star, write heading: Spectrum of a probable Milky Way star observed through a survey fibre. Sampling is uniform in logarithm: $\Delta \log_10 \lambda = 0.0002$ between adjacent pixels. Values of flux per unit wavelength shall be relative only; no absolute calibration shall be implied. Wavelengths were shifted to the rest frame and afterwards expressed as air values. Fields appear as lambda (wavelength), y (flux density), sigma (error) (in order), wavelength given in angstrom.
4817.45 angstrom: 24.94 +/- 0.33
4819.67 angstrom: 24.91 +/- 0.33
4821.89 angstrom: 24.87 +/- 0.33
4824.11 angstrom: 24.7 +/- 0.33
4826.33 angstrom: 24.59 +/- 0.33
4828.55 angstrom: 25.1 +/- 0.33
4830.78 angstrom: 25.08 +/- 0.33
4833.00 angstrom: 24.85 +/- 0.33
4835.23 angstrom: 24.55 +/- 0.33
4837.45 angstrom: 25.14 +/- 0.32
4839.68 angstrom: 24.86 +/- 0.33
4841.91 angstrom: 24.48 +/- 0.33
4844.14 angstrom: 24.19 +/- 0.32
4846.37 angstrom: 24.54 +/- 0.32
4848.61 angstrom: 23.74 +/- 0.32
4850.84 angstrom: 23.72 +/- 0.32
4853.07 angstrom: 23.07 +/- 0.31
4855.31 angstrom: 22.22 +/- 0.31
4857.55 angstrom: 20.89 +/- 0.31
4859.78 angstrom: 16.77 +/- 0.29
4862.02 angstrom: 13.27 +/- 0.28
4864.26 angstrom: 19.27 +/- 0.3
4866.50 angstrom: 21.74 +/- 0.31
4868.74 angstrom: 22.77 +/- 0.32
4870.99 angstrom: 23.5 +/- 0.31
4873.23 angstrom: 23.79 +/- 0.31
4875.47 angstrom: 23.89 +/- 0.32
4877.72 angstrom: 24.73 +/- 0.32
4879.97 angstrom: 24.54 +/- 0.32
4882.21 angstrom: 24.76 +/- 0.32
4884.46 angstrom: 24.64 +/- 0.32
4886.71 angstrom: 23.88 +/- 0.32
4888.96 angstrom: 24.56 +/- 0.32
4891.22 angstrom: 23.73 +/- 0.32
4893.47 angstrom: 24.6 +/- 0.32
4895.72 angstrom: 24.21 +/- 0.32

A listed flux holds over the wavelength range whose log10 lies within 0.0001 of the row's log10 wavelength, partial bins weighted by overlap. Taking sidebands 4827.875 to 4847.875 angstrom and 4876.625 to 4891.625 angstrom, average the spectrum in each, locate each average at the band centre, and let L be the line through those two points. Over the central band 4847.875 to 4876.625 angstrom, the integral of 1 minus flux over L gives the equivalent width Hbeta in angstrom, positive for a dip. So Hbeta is 3.7 angstrom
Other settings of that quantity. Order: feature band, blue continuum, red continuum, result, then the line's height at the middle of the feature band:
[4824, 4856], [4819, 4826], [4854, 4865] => -3.8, 21.8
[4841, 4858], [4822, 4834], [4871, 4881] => 0.8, 24.6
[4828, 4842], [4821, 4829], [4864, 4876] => -0.3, 24.3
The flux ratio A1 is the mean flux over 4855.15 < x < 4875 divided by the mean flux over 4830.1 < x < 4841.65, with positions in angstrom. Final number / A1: 0.82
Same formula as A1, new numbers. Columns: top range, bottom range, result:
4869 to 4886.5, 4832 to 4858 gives 1.01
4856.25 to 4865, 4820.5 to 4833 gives 0.71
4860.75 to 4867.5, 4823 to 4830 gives 0.73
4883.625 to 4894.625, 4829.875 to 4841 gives 0.97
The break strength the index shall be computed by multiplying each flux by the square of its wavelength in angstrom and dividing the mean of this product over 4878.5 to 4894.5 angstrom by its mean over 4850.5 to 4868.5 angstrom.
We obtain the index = 1.2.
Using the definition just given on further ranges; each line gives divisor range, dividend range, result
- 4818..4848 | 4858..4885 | 0.90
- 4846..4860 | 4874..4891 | 1.10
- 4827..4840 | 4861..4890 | 0.93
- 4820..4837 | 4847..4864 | 0.84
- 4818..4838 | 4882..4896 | 1.00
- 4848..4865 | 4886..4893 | 1.20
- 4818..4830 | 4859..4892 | 0.92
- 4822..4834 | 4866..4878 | 0.96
